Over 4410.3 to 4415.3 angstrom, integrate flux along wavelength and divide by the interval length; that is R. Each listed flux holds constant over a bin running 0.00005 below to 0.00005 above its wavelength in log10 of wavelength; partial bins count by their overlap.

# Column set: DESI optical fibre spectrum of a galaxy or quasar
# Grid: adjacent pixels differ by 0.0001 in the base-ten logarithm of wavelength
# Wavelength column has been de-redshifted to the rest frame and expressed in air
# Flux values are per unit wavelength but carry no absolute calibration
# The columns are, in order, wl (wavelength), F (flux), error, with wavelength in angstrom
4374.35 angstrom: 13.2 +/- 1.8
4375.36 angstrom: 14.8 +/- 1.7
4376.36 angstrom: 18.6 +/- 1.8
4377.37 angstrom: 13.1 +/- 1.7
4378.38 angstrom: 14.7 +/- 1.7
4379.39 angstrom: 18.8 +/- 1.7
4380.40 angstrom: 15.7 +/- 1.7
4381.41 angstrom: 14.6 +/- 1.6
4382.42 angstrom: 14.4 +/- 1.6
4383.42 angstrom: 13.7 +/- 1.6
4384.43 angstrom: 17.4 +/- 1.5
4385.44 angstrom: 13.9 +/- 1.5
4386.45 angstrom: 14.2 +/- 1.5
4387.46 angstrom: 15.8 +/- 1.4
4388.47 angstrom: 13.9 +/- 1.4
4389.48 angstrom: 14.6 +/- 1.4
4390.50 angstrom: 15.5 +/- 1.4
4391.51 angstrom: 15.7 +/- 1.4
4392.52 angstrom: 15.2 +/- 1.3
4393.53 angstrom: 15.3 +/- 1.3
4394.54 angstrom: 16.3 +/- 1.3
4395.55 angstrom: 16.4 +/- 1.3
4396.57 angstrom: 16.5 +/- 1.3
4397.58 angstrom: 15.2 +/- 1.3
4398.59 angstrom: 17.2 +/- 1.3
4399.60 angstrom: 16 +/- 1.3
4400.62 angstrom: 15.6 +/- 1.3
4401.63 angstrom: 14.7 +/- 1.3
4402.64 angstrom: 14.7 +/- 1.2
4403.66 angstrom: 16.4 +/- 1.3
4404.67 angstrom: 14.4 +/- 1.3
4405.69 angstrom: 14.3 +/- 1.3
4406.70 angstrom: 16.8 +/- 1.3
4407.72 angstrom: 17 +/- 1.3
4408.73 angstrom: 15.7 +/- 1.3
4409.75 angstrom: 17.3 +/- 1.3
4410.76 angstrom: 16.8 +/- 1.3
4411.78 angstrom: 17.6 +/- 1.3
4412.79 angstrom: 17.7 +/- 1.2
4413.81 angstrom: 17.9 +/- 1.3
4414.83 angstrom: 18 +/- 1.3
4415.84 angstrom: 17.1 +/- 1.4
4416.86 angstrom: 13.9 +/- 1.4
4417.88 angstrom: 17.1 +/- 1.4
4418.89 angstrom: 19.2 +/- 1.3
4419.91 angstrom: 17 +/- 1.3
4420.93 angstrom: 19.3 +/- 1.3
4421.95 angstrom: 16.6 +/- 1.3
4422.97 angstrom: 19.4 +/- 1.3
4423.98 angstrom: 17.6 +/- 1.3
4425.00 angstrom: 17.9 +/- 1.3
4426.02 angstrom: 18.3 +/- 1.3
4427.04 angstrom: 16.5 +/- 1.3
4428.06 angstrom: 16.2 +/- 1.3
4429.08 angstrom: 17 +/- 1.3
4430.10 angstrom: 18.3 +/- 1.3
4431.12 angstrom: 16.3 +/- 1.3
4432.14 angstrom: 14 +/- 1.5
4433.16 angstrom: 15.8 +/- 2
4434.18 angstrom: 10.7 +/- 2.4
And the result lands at 17.6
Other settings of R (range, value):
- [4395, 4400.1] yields 16.3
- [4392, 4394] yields 15.3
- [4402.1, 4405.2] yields 15.1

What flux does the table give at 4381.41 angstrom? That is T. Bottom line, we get 14.6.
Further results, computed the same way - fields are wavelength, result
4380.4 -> 15.7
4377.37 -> 13.1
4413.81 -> 17.9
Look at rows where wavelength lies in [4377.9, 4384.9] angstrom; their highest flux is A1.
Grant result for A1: 18.8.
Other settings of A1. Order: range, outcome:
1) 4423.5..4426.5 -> 18.3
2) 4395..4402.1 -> 17.2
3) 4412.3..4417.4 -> 18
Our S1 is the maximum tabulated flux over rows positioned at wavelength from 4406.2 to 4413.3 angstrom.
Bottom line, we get 17.7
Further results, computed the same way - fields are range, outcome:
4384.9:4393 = 15.8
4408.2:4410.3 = 17.3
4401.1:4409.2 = 17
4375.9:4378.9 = 18.6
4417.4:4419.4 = 19.2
